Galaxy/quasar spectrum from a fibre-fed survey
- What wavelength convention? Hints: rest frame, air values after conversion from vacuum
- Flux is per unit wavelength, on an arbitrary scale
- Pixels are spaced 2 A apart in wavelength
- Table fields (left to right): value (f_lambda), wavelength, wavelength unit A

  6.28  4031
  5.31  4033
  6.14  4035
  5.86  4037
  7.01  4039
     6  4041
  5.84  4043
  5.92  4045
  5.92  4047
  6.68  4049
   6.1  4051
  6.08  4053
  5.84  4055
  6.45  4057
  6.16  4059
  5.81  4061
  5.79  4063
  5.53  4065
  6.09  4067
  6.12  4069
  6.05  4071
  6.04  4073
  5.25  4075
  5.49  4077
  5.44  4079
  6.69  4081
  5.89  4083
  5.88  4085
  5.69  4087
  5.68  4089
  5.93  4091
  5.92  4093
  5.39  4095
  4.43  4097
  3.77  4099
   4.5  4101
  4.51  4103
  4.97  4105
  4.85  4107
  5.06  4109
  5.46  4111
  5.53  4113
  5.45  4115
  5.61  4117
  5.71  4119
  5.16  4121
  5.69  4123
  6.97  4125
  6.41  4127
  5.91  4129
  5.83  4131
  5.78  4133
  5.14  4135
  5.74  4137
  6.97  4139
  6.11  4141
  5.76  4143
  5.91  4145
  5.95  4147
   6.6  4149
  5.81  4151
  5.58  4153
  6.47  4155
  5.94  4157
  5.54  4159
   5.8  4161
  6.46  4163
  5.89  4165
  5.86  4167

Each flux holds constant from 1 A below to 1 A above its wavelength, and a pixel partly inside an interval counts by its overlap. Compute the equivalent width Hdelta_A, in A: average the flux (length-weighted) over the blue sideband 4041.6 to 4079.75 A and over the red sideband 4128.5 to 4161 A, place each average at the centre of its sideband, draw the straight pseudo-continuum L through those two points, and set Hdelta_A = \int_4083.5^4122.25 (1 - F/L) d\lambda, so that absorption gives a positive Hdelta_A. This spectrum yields 4.47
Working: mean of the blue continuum 5.93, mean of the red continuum 5.94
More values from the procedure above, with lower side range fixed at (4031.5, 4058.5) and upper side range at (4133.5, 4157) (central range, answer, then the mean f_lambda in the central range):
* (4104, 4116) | 1.6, 5.22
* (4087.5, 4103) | 2.5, 5.07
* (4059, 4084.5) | 0.9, 5.86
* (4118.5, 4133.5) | 0.2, 5.94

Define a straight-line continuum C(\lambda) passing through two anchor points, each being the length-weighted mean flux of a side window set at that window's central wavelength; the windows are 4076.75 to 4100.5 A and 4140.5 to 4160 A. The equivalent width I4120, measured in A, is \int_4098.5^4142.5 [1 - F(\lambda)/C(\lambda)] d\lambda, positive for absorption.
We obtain 1.7 A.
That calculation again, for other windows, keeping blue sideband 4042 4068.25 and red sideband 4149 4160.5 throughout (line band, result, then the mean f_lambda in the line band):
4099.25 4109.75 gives 2.2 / 4.7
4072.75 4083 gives 0.4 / 5.77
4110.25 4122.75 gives 1.0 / 5.5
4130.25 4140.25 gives 0.1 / 5.9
